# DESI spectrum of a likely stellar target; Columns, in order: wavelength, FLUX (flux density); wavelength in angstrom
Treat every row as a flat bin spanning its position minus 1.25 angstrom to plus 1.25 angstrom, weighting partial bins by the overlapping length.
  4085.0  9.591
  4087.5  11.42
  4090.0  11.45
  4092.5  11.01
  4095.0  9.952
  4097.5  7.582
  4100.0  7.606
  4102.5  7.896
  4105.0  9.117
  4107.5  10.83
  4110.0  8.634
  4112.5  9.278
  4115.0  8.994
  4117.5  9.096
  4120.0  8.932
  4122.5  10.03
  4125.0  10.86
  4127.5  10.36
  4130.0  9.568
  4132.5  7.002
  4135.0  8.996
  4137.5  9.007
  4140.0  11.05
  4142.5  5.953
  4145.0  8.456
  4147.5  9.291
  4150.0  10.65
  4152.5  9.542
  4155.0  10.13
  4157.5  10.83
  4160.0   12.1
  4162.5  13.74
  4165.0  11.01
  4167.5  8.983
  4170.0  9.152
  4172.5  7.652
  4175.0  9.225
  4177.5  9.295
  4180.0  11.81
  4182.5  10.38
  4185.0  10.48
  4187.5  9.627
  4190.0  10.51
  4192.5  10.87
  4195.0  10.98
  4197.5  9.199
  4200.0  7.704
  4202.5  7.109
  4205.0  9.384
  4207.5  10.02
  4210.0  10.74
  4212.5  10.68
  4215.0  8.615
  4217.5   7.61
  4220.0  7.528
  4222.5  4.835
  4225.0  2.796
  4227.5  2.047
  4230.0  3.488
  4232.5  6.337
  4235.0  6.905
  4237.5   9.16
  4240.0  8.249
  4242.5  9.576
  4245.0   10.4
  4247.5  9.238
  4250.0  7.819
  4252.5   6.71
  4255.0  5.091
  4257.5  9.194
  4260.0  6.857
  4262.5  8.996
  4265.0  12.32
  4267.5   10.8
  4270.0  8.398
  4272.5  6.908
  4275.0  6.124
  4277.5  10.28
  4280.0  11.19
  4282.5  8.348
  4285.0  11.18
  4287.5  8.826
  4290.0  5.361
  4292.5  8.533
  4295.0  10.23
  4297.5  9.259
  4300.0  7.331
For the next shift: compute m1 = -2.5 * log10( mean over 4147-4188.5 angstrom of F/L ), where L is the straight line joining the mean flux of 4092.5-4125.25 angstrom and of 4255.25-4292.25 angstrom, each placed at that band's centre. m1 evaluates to -0.14 mag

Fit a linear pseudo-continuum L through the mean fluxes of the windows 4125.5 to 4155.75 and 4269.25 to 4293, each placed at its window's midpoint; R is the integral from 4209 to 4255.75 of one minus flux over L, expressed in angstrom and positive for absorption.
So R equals 8.0 angstrom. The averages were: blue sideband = 9.19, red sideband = 8.52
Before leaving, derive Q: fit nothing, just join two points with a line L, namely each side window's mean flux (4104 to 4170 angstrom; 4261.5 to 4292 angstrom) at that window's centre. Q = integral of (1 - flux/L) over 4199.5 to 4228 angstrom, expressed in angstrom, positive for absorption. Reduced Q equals 5.47 angstrom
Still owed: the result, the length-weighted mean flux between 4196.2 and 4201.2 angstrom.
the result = 8.48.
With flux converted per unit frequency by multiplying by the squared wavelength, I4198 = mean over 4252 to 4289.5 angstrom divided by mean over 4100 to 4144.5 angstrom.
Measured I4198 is 1.03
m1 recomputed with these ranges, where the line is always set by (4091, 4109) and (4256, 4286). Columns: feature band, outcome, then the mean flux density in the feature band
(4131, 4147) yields 0.09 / 8.47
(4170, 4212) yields -0.06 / 9.69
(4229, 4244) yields 0.23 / 7.4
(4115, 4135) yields -0.02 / 9.36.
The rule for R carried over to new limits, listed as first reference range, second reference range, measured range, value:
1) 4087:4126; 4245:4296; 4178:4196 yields -3.0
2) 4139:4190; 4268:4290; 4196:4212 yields 0.7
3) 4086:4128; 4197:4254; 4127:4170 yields -4.4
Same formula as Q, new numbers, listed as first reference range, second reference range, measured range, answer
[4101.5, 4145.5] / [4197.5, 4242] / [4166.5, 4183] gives -2.62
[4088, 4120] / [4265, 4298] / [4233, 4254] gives 1.58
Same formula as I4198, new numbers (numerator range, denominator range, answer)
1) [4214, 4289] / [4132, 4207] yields 0.84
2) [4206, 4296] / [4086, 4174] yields 0.89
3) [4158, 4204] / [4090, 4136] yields 1.11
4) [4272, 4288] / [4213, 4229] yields 1.62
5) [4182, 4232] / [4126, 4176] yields 0.87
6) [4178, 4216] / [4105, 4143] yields 1.10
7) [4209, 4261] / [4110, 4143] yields 0.84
